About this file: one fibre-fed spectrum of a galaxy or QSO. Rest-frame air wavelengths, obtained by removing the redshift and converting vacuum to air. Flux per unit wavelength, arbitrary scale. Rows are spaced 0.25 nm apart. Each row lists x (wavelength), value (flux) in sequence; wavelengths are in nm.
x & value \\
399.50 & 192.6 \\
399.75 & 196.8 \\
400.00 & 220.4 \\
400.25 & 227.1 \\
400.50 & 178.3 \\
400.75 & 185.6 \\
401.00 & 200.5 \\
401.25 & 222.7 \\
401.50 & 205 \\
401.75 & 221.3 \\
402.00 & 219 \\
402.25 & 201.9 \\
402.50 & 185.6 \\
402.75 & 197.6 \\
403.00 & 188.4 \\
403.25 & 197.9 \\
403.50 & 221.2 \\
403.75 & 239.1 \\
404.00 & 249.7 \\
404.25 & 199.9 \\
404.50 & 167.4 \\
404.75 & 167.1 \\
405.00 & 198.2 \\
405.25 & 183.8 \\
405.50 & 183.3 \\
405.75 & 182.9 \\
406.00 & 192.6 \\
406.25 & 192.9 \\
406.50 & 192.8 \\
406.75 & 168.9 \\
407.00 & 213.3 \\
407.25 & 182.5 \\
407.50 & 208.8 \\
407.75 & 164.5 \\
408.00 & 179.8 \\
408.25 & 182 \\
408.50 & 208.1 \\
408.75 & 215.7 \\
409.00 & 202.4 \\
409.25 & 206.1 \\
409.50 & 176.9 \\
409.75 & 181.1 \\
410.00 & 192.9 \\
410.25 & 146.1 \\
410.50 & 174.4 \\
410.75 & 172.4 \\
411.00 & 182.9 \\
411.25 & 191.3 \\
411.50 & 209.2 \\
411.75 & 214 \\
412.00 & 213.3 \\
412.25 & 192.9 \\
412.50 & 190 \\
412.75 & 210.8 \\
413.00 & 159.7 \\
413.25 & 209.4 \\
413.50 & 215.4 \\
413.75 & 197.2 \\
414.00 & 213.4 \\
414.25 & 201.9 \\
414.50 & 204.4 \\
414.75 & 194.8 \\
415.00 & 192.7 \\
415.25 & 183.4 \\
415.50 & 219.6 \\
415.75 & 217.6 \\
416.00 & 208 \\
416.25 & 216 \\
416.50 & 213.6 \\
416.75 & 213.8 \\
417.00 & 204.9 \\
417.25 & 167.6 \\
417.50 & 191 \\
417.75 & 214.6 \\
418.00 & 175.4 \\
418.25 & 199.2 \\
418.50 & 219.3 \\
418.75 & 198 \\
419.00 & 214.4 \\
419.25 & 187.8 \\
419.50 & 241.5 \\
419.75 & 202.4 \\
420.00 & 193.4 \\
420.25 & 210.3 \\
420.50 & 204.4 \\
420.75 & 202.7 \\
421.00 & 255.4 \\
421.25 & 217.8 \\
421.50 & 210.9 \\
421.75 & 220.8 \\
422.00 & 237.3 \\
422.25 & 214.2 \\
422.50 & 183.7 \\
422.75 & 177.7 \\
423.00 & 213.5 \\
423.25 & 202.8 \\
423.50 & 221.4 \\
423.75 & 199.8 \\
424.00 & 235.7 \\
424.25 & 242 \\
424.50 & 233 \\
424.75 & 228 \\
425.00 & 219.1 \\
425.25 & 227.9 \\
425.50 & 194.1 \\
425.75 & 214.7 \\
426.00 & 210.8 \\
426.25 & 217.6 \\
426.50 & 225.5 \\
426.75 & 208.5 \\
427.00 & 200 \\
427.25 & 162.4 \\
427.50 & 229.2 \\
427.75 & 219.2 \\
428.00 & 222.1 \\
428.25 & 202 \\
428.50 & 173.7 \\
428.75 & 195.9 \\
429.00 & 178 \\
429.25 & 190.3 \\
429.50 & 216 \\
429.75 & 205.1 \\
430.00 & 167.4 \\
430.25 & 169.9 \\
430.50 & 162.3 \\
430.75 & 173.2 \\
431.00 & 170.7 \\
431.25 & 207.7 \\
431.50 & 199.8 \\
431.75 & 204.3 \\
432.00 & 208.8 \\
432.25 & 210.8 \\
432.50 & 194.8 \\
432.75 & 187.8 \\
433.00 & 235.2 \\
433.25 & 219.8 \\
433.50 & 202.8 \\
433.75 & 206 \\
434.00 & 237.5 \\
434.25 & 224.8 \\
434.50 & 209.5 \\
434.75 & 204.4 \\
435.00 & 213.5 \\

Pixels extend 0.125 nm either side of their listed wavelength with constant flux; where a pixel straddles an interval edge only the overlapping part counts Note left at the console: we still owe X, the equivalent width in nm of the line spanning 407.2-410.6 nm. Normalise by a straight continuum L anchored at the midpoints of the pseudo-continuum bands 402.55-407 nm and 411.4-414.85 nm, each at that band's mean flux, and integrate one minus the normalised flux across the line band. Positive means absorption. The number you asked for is 0.19 nm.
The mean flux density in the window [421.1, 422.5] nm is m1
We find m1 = 218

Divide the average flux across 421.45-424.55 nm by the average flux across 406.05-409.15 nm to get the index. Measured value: 1.11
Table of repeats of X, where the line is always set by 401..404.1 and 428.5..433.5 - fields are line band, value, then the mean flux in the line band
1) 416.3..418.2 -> 0.04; 198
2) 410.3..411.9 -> 0.14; 189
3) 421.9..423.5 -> -0.05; 206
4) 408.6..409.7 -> 0.05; 199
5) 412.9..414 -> 0.04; 198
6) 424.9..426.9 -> -0.17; 215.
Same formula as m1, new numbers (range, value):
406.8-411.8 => 190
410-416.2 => 197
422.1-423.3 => 199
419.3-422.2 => 217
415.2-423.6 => 208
